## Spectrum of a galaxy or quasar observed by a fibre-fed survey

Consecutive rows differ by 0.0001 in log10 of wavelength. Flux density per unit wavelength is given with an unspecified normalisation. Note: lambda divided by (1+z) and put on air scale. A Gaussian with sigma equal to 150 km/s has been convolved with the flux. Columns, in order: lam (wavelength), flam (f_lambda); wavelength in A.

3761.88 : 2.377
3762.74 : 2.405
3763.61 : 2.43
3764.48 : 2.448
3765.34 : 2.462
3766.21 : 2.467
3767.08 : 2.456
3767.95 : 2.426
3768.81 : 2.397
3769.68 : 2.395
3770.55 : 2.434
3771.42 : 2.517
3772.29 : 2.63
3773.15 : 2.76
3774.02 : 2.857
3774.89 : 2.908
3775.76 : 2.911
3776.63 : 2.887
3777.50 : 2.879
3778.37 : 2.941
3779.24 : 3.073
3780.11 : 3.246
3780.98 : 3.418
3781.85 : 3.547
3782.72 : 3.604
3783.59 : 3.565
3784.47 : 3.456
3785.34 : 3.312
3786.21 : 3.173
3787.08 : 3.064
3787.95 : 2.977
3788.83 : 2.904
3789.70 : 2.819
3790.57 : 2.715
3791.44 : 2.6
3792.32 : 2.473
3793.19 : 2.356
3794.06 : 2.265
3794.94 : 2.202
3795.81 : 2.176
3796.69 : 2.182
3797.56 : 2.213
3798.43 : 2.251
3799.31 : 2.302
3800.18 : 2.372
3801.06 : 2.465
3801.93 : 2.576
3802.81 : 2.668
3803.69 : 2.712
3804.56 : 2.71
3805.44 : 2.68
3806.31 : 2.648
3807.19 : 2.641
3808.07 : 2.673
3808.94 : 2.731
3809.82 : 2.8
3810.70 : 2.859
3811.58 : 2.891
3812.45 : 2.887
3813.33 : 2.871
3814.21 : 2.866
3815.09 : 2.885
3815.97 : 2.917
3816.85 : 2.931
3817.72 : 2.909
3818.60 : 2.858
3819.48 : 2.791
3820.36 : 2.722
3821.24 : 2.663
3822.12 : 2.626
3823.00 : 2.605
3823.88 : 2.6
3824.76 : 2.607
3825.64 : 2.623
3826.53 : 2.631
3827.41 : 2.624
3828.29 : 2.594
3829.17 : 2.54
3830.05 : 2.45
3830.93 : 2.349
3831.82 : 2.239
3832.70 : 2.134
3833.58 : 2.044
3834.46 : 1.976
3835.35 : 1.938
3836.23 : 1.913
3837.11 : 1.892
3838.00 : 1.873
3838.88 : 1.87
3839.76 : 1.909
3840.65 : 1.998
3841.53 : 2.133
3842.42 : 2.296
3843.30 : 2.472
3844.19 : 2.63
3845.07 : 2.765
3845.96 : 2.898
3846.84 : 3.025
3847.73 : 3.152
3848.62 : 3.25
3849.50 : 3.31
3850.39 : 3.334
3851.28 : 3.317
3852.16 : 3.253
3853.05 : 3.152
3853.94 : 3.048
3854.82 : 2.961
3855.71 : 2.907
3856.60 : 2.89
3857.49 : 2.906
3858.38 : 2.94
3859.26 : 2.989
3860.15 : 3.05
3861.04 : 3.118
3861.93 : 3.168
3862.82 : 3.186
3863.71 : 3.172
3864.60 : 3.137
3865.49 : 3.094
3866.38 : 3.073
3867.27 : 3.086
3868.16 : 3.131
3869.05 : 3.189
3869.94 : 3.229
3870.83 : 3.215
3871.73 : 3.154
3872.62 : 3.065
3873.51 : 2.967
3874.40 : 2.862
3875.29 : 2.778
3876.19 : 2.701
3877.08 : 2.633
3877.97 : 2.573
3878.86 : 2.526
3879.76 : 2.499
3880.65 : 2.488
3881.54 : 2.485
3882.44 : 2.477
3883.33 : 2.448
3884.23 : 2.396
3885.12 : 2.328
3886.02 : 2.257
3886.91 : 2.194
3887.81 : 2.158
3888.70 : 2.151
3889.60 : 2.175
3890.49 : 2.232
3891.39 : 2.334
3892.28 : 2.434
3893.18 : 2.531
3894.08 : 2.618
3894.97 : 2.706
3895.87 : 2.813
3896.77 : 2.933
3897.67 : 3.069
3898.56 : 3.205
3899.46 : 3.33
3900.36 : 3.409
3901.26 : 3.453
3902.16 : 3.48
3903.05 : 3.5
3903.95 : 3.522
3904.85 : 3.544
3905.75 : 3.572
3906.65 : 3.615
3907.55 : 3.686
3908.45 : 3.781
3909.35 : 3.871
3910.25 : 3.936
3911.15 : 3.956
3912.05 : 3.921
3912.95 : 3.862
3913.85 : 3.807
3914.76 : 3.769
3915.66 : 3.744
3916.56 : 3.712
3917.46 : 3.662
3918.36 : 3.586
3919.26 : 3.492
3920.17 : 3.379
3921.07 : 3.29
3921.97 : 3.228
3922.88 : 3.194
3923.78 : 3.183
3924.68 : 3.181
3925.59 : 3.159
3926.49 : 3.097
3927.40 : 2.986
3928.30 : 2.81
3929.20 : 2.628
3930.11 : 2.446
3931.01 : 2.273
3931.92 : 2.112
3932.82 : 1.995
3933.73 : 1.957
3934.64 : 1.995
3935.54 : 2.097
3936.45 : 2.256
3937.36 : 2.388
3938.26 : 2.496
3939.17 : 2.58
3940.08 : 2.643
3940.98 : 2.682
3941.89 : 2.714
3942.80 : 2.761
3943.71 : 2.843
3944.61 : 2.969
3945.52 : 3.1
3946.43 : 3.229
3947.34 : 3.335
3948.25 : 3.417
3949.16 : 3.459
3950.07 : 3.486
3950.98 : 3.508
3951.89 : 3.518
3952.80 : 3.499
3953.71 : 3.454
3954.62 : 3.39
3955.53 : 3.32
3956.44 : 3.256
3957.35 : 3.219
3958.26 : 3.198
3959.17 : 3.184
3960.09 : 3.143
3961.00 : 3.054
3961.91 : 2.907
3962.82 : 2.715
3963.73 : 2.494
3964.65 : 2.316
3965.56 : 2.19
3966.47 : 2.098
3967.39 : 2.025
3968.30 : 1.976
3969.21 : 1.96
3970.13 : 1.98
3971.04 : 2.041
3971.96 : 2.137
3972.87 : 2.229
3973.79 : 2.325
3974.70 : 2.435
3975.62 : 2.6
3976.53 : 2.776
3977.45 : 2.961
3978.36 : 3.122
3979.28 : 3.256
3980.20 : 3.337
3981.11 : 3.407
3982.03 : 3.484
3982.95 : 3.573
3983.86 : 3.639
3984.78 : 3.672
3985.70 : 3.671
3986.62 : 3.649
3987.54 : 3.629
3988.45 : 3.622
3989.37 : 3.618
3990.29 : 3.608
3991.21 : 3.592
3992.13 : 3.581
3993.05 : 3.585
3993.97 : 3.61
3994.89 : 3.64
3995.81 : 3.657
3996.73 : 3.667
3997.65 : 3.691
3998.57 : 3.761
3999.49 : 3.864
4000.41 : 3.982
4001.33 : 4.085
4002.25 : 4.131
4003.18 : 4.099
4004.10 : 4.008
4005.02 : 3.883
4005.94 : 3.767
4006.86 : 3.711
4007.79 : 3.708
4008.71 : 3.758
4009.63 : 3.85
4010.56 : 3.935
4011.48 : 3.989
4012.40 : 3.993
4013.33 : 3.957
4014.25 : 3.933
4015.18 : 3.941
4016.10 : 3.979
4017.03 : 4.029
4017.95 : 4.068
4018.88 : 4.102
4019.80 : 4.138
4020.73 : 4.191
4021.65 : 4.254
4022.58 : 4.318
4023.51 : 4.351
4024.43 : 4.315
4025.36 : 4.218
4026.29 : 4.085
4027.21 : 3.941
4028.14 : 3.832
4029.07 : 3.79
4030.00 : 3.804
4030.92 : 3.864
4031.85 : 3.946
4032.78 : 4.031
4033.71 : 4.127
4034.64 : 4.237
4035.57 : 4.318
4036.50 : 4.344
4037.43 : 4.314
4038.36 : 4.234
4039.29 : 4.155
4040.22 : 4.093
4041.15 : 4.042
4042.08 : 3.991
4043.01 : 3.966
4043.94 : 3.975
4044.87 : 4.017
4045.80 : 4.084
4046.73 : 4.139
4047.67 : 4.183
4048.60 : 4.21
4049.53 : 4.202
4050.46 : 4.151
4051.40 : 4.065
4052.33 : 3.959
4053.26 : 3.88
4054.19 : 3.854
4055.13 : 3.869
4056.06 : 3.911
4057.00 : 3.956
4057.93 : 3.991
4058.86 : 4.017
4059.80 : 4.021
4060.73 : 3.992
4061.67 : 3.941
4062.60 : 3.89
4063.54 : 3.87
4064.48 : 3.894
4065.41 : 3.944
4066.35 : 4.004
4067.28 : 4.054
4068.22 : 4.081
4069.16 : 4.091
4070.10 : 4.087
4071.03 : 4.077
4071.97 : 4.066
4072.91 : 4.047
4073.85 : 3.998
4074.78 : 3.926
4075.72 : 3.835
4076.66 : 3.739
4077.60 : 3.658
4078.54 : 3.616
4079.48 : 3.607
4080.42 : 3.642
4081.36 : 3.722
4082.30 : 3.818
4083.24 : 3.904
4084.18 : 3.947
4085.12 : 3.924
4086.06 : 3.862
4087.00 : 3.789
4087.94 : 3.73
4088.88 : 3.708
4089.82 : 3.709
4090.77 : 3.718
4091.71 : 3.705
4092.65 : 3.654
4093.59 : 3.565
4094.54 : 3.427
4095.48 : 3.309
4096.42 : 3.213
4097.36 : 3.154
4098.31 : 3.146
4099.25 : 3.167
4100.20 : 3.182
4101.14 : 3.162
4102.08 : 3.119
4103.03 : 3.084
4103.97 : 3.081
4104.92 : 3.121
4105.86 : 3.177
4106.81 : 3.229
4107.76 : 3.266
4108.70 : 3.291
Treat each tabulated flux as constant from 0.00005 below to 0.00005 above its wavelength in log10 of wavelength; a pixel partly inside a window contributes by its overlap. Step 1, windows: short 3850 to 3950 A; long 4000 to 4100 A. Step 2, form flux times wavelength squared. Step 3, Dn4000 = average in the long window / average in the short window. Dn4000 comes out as 1.42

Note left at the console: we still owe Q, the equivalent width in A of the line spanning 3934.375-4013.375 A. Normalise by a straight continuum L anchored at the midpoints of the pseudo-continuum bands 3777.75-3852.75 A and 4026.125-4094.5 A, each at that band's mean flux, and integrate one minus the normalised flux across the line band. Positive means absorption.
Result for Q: 7.3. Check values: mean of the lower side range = 2.68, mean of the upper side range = 3.95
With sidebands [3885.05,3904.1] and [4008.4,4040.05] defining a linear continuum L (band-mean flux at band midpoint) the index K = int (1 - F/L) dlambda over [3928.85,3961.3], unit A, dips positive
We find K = 4.0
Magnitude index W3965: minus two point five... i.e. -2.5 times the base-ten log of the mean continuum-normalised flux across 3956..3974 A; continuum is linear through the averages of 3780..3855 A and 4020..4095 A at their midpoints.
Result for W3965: 0.34 mag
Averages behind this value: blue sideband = 2.68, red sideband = 3.97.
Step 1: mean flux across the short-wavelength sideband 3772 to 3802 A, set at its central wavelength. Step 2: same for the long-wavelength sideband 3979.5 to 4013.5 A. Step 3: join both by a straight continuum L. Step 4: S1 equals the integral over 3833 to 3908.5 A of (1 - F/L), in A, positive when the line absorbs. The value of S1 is 8.9 A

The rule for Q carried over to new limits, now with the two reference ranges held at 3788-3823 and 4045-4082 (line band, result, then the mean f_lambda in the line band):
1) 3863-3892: 2.9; 2.7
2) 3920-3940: 3.7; 2.66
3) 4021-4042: -1.8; 4.12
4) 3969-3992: 3.0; 3.07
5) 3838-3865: 0.2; 2.86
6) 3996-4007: -0.7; 3.89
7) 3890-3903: 0.8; 2.91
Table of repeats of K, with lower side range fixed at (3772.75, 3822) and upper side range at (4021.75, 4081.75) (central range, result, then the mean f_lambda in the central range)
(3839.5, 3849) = 1.32 A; 2.6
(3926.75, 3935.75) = 2.84 A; 2.35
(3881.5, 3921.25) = 1.99 A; 3.14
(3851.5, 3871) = 0.10 A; 3.09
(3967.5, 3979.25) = 4.00 A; 2.4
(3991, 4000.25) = 0.16 A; 3.68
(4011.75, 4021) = -0.45 A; 4.03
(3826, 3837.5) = 2.72 A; 2.26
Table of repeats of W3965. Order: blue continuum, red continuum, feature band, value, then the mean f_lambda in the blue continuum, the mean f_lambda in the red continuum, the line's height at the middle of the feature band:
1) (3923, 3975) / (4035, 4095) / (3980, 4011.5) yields -0.16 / 2.74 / 3.94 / 3.22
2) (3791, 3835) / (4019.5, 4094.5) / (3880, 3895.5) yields 0.25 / 2.57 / 3.97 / 3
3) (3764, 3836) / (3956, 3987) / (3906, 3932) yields -0.21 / 2.68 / 2.82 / 2.78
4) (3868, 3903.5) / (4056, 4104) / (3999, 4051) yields -0.17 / 2.75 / 3.73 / 3.45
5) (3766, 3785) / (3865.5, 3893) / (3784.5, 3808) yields 0.10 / 2.91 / 2.65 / 2.85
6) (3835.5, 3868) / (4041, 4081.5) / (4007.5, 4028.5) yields -0.09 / 2.81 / 3.96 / 3.72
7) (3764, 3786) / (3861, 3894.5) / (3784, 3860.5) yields 0.06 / 2.88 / 2.71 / 2.8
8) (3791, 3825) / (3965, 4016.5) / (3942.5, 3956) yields -0.03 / 2.62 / 3.36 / 3.19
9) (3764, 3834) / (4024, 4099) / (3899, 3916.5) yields -0.15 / 2.7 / 3.91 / 3.2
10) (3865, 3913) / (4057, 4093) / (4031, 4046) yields -0.11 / 2.97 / 3.88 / 3.7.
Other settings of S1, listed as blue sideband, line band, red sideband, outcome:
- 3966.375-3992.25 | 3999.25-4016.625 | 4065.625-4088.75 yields -3.7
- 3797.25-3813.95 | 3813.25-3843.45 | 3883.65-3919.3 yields 3.5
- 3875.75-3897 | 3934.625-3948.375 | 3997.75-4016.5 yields 1.8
